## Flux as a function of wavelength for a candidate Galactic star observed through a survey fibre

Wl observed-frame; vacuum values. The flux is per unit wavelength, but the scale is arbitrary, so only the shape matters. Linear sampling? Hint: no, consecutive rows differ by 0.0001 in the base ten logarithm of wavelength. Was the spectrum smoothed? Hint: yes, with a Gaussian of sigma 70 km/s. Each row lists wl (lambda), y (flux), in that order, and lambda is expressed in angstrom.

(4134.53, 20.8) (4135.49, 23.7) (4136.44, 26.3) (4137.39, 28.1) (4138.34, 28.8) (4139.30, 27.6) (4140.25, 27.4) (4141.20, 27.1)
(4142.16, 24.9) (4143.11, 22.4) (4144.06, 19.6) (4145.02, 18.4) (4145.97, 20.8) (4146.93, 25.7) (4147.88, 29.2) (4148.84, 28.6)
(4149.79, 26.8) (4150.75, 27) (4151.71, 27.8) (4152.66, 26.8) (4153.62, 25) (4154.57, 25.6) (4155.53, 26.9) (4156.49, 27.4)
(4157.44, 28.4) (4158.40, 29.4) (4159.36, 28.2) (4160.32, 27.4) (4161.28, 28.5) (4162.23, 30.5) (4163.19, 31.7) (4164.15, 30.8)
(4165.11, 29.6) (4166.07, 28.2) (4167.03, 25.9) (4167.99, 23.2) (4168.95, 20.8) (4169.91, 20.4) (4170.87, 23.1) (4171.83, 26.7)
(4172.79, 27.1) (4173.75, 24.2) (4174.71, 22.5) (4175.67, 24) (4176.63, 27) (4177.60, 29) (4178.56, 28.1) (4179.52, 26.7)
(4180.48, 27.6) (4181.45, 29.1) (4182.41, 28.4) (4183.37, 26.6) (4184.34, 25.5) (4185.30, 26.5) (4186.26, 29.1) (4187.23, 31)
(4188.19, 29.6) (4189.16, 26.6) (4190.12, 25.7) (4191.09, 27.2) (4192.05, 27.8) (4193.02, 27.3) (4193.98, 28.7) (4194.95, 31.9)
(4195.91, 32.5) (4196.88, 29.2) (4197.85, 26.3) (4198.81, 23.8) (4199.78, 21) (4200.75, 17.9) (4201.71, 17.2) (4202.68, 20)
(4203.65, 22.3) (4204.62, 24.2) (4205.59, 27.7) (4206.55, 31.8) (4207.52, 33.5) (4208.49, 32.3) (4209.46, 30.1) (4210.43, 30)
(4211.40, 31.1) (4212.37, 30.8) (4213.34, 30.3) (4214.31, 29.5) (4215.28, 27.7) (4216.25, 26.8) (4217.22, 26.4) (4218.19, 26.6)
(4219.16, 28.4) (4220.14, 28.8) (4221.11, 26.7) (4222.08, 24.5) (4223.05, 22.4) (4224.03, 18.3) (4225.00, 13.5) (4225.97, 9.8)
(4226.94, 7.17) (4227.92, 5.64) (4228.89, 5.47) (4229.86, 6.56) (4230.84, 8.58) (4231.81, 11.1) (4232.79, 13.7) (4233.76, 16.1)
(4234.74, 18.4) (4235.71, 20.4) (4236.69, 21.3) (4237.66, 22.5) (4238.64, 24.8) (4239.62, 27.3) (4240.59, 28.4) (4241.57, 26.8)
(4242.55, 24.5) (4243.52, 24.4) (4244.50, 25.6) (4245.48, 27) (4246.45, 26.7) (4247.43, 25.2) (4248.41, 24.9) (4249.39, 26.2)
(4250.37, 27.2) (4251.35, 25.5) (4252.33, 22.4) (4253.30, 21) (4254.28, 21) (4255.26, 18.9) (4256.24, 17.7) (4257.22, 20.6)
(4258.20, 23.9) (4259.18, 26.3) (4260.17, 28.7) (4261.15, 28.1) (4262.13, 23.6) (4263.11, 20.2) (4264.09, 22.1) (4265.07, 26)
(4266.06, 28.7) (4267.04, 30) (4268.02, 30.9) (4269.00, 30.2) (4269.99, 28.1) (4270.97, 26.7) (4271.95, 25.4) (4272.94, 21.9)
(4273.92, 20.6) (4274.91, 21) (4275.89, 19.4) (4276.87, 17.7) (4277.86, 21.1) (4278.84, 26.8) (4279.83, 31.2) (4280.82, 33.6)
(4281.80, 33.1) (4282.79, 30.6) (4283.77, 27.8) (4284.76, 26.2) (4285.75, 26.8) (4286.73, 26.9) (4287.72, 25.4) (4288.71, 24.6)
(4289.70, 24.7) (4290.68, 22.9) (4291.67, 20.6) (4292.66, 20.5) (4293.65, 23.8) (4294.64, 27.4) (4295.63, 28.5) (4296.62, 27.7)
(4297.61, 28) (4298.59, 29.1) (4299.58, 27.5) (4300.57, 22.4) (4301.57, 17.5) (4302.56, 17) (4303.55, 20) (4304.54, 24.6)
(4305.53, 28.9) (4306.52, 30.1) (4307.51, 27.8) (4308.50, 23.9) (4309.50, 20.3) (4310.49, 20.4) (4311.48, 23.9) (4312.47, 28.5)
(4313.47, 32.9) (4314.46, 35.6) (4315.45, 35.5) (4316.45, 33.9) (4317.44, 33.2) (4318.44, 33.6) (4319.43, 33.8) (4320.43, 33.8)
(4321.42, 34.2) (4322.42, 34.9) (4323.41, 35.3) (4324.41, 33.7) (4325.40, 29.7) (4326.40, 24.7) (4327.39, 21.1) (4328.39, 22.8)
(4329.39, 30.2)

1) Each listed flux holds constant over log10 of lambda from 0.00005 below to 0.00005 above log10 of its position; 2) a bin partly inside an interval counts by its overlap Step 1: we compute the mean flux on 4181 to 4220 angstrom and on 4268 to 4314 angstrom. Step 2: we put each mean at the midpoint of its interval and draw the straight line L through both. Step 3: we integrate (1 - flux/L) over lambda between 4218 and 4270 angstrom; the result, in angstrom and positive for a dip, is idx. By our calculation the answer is 8.8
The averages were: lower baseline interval 27.5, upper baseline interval 25.4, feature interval 21.9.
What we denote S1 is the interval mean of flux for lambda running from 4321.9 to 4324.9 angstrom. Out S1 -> 34.6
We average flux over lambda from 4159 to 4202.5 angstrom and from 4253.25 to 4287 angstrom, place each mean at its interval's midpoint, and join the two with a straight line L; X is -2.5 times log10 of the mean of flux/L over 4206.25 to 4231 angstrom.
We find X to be 0.14 mag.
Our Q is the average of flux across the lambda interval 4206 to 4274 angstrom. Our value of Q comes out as 23.5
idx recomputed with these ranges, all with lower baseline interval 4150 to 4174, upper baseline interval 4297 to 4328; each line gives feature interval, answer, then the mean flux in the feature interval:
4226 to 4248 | 7.0 angstrom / 18.8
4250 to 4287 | 3.5 angstrom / 25.2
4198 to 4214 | 0.4 angstrom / 26.5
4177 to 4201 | -0.3 angstrom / 27.4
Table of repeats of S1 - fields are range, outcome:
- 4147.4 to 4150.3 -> 28.2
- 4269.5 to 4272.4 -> 26.8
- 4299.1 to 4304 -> 20.8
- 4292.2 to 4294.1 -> 22.1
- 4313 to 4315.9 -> 34.8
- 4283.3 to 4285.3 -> 26.9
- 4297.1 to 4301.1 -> 26.7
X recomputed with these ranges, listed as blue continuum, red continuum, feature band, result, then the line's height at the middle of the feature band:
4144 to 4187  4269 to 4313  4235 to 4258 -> 0.08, 25.6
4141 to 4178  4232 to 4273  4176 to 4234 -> 0.04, 25.1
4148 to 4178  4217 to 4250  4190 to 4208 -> -0.11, 23.5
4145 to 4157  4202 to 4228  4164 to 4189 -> -0.04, 25.7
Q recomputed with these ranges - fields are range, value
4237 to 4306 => 25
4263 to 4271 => 27.3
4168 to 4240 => 24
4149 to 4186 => 26.8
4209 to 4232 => 21.2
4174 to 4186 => 26.8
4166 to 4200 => 26.6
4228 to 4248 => 20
